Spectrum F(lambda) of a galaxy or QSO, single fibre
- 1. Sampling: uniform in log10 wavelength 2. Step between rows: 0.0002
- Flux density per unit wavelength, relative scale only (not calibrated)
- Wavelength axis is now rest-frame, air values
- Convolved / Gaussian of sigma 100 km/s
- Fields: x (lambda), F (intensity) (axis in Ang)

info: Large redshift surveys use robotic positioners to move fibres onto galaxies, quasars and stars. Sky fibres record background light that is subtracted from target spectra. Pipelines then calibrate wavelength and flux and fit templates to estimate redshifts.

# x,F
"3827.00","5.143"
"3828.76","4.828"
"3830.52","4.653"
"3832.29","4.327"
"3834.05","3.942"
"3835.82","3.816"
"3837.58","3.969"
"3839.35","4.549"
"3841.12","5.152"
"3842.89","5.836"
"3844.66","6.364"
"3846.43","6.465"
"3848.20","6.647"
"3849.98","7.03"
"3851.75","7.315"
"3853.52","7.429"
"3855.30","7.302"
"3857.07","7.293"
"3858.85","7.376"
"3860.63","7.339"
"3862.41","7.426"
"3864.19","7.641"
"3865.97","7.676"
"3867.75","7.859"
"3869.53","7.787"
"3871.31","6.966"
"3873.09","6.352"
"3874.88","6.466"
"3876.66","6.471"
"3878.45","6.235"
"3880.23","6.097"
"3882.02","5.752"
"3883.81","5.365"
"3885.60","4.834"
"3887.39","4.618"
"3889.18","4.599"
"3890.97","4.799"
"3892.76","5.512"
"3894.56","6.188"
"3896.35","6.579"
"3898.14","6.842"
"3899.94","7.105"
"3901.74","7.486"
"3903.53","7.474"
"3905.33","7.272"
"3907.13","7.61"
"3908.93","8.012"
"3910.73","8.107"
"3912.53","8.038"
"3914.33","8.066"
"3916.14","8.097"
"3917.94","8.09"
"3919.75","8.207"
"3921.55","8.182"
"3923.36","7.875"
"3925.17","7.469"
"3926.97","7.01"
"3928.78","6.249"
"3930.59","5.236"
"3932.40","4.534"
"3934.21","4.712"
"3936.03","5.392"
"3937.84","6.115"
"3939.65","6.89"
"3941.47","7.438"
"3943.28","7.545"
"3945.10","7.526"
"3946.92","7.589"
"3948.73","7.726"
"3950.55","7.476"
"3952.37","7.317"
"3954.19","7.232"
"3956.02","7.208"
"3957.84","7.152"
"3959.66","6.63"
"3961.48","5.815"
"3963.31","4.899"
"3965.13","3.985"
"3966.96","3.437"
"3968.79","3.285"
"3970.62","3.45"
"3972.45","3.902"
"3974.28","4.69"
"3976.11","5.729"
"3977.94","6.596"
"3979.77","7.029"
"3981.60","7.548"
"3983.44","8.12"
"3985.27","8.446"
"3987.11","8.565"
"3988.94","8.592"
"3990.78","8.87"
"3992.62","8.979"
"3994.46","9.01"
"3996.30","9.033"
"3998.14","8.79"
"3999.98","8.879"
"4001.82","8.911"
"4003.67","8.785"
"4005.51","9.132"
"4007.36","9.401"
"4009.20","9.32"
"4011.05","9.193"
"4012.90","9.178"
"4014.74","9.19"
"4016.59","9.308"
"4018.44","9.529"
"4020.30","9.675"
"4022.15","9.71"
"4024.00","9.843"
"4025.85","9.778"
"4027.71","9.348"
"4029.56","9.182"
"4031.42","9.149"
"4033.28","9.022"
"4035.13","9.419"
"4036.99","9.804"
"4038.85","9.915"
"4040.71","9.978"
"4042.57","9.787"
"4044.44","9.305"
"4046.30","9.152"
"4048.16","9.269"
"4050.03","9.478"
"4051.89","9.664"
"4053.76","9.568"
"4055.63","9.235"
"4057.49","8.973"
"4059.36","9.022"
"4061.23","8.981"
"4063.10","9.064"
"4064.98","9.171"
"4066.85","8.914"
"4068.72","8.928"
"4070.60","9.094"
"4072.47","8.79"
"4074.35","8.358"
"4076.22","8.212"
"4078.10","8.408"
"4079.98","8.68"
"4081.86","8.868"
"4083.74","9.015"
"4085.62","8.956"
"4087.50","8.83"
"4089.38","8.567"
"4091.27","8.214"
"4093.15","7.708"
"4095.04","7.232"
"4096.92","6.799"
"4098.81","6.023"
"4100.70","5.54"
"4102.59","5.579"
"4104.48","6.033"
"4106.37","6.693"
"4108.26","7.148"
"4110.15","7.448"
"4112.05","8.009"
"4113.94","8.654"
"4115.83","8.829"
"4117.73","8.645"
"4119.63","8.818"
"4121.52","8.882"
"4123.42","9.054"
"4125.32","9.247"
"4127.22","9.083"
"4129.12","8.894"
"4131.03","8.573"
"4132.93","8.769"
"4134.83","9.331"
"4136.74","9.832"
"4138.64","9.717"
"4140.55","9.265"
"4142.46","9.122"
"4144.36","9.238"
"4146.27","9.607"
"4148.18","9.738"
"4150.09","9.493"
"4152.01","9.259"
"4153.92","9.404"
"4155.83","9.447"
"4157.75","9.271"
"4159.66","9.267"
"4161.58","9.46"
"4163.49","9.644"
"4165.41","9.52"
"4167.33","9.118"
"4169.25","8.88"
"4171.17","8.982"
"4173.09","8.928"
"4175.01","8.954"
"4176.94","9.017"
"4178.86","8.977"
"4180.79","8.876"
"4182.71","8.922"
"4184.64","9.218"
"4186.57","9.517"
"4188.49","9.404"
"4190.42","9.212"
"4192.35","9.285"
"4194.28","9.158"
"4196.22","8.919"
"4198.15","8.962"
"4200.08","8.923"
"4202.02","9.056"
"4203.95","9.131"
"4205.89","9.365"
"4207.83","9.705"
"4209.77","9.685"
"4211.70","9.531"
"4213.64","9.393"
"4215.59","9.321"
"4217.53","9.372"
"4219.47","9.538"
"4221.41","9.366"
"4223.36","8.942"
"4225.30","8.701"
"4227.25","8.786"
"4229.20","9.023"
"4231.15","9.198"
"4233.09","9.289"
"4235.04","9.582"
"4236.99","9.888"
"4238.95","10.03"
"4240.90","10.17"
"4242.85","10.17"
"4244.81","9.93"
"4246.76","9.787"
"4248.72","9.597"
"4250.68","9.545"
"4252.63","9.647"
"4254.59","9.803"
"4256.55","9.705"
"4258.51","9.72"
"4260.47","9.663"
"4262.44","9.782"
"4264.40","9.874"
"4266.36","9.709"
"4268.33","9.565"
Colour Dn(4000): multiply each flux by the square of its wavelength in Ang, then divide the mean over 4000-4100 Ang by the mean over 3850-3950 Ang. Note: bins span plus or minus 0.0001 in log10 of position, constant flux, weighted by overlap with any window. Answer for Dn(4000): 1.4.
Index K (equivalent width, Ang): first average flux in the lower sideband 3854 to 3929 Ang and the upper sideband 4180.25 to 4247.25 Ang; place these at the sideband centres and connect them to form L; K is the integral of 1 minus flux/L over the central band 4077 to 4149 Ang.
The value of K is 2.2 Ang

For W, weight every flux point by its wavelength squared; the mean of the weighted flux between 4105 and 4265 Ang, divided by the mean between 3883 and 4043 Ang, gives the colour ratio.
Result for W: 1.37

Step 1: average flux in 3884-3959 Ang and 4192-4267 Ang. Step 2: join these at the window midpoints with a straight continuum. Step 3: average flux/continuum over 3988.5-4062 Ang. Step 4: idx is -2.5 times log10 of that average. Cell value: -0.20 mag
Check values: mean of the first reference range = 6.85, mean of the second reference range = 9.47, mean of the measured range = 9.29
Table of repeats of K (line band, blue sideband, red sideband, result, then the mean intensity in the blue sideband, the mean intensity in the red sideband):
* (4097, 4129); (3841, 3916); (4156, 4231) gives 3.15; 6.76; 9.19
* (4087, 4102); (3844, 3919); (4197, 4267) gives 2.09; 6.86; 9.5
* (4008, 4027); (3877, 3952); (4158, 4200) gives -4.44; 6.74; 9.15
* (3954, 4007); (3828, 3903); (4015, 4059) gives 8.88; 6.16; 9.47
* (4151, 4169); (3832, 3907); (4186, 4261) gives -0.98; 6.31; 9.44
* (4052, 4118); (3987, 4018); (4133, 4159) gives 7.56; 9.03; 9.42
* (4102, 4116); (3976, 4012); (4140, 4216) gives 2.68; 8.51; 9.25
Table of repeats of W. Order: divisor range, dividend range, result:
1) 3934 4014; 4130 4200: 1.40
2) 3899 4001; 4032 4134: 1.31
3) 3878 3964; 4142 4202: 1.55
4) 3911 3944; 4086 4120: 1.17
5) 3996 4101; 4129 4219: 1.10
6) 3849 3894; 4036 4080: 1.54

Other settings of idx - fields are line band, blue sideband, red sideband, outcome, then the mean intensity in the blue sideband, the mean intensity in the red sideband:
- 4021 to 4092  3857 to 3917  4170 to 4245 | -0.13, 6.8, 9.29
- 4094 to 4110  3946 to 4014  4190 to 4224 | 0.28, 7.31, 9.27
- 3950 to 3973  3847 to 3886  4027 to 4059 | 0.43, 6.87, 9.42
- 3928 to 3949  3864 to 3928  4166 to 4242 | 0.14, 6.9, 9.24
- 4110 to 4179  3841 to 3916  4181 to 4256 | -0.04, 6.76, 9.39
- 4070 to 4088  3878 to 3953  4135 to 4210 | -0.05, 6.75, 9.26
